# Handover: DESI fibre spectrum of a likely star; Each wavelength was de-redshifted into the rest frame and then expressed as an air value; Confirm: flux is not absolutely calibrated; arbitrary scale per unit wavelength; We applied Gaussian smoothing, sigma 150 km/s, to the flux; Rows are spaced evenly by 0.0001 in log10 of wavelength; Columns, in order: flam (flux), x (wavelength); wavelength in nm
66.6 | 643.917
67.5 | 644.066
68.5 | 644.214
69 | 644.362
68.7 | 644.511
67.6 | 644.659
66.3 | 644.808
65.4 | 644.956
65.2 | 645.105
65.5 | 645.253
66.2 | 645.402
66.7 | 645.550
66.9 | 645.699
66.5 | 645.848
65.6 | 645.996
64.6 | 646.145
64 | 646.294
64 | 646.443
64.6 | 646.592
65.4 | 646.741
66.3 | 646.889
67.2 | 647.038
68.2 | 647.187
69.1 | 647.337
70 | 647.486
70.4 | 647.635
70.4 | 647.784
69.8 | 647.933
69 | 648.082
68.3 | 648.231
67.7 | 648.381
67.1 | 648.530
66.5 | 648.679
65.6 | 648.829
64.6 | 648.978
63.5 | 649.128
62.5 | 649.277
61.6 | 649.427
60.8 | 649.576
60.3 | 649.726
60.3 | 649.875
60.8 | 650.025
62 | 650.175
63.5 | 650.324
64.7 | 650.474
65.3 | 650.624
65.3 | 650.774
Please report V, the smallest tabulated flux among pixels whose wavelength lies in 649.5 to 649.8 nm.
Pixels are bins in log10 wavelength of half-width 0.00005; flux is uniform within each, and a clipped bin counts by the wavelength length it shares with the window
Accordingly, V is 60.3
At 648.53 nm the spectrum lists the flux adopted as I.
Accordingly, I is 67.1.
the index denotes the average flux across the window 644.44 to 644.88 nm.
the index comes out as 67.5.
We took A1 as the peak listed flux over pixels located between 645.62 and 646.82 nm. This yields 66.9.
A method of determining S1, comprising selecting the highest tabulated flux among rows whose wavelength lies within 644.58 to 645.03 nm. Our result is 67.6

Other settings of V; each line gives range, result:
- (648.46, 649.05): 64.6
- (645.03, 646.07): 65.2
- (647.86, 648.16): 69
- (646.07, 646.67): 64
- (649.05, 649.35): 62.5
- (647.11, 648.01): 68.2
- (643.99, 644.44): 67.5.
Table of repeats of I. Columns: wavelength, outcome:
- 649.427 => 61.6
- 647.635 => 70.4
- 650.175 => 62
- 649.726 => 60.3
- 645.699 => 66.9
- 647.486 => 70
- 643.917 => 66.6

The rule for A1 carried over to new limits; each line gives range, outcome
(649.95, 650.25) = 62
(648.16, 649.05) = 68.3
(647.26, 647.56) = 70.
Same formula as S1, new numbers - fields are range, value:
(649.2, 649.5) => 62.5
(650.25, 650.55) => 64.7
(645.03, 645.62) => 66.7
